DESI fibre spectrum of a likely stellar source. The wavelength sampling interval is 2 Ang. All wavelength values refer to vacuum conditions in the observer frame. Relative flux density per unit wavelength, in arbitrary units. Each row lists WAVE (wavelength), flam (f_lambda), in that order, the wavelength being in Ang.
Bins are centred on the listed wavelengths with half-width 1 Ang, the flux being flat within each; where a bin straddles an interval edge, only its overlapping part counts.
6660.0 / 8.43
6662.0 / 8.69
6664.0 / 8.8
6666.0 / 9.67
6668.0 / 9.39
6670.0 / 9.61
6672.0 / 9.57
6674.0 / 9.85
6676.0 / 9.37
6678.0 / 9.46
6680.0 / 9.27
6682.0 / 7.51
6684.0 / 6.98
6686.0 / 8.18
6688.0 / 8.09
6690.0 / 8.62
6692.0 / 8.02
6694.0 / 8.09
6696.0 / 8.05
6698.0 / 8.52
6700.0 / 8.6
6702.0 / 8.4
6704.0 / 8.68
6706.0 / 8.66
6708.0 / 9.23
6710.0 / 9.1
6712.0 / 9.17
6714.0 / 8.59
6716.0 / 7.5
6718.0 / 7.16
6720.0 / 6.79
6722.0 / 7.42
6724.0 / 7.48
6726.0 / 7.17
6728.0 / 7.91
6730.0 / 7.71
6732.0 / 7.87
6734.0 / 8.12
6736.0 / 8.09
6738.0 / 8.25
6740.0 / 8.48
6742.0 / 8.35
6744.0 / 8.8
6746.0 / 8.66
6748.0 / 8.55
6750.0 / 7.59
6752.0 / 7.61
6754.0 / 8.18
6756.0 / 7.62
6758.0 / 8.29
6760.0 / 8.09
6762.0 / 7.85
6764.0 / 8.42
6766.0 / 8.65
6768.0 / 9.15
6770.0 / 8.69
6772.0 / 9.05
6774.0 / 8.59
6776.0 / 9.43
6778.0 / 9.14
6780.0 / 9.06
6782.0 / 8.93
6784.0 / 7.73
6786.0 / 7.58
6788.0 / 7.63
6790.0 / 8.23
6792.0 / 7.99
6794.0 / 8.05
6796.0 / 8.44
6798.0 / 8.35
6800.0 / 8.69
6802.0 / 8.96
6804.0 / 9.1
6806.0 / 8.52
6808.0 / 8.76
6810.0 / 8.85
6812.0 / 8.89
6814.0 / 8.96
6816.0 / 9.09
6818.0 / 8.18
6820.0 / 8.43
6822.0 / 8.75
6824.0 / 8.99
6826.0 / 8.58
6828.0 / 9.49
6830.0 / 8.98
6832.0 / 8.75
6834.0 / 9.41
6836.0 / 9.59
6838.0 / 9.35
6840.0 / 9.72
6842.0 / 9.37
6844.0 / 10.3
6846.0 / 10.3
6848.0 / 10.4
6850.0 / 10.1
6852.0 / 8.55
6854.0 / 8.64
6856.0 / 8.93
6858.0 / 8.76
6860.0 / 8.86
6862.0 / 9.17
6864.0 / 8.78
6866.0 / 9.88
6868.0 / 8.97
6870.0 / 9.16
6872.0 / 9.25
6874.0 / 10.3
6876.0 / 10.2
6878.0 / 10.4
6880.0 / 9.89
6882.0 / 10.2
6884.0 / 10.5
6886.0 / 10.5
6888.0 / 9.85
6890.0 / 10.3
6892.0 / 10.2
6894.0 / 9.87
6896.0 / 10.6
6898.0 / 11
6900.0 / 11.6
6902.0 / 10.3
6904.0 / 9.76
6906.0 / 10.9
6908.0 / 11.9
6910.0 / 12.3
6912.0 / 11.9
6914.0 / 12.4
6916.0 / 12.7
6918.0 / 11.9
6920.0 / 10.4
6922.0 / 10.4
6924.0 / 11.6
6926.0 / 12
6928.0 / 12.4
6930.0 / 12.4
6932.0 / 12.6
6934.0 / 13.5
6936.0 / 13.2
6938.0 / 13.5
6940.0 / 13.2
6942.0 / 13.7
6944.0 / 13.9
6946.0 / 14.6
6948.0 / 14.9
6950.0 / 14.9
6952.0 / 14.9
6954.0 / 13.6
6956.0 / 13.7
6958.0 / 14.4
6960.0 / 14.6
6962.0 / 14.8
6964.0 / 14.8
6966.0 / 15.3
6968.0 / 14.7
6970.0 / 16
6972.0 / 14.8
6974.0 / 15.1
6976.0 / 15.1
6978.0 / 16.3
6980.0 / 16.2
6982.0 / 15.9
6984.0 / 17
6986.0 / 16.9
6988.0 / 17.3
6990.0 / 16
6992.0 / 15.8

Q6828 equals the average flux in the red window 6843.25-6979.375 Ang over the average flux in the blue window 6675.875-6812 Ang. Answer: 1.4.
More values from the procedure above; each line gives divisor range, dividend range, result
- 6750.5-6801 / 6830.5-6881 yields 1.13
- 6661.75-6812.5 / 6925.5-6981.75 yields 1.70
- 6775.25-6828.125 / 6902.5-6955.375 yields 1.47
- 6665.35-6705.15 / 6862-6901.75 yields 1.16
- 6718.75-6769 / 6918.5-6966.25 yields 1.67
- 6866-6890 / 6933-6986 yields 1.48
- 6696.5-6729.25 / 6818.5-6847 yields 1.14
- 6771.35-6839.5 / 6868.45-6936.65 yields 1.27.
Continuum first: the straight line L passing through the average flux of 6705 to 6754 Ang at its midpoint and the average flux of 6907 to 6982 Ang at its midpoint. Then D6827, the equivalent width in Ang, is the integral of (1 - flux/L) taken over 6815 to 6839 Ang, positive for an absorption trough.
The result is 3.75 Ang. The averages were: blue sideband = 8.1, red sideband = 13.7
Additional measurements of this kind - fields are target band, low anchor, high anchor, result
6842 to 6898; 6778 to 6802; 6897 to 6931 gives 3.38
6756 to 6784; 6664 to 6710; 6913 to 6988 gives 4.75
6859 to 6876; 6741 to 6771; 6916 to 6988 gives 3.31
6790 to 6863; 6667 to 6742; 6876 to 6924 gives 6.80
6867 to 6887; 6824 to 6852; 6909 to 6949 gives 1.72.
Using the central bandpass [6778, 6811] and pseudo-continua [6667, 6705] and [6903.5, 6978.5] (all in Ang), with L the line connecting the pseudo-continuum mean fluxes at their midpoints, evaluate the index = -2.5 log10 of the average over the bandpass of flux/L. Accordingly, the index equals 0.25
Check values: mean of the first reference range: 8.65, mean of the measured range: 8.45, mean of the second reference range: 13.4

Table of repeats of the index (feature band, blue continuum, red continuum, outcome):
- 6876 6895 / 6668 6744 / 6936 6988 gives 0.261 mag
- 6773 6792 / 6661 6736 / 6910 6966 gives 0.193 mag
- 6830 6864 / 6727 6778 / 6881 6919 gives 0.075 mag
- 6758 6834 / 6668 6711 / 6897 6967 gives 0.214 mag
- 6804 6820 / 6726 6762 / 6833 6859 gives 0.033 mag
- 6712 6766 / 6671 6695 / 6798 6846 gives 0.102 mag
